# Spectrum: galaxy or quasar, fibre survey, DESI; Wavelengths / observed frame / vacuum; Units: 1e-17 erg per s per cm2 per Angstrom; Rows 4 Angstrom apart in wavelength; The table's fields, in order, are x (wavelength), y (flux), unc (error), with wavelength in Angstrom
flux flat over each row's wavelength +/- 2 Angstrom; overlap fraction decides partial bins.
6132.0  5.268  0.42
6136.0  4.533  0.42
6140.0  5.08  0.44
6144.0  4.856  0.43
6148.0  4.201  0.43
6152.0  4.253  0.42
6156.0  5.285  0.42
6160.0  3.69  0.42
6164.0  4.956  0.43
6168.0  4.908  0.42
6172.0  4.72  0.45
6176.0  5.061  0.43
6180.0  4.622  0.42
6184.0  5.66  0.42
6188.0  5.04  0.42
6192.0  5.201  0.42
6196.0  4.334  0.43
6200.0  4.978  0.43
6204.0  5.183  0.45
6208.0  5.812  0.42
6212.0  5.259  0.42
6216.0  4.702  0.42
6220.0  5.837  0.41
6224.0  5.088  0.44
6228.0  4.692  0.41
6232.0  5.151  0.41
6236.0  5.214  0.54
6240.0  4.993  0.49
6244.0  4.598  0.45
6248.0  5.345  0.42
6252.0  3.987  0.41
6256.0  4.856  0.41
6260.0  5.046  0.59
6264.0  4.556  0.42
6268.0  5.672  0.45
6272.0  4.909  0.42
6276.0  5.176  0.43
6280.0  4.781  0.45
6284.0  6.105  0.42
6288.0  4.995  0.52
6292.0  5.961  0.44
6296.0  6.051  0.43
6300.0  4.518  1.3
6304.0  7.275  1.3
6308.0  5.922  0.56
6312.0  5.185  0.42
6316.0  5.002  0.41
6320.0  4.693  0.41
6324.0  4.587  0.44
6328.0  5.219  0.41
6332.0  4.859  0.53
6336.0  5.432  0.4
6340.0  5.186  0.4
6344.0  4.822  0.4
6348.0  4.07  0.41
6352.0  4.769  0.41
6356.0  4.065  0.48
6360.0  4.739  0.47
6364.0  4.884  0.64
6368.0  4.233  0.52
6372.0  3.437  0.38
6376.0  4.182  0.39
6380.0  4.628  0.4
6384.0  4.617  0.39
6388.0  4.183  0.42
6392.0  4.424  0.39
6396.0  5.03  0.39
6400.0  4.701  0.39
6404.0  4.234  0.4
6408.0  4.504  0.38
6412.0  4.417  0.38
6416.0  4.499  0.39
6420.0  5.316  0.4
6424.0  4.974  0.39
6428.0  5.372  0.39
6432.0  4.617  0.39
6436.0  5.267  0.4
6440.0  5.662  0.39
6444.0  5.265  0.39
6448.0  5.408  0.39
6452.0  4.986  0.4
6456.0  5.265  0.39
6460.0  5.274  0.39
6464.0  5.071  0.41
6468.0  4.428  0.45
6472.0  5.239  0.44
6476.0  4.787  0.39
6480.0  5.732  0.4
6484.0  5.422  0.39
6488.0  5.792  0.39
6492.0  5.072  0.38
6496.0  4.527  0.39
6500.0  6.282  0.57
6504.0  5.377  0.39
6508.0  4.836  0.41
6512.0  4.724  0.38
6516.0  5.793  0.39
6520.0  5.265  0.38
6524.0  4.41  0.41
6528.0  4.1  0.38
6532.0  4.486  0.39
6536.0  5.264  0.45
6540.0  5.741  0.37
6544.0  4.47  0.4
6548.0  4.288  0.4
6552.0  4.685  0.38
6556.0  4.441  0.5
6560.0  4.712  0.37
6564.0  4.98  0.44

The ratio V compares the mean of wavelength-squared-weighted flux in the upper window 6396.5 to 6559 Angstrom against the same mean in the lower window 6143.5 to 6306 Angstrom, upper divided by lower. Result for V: 1.07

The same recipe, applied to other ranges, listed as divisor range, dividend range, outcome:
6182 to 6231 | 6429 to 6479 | 1.08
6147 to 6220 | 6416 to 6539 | 1.14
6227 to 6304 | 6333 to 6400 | 0.91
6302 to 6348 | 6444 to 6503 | 1.05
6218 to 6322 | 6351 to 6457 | 0.95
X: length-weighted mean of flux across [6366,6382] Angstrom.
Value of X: 4.12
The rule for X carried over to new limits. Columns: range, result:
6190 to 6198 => 4.77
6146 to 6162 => 4.36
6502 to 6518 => 5.18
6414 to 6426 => 4.93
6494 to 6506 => 5.4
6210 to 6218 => 4.98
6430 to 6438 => 4.94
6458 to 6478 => 4.96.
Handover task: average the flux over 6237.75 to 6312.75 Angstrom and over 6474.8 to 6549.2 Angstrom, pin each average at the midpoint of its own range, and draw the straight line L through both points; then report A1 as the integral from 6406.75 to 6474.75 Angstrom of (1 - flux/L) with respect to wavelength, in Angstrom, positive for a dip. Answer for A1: 1.3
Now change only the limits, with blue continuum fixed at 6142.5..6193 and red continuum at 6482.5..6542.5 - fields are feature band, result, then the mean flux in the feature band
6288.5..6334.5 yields -4.1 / 5.38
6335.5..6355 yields 0.8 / 4.77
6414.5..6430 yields 0.0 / 5.06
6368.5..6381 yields 2.4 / 4.06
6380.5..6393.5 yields 1.5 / 4.43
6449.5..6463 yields -0.3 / 5.18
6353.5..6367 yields 1.2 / 4.55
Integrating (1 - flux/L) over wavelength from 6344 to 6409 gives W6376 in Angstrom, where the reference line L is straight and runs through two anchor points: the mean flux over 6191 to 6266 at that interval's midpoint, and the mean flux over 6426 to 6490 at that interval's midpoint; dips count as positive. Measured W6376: 9.0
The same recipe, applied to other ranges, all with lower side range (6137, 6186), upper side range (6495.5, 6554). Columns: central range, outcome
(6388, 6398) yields 0.6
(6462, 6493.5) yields -1.7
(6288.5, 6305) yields -3.2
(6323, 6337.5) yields -0.5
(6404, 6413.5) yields 0.9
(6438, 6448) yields -1.1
